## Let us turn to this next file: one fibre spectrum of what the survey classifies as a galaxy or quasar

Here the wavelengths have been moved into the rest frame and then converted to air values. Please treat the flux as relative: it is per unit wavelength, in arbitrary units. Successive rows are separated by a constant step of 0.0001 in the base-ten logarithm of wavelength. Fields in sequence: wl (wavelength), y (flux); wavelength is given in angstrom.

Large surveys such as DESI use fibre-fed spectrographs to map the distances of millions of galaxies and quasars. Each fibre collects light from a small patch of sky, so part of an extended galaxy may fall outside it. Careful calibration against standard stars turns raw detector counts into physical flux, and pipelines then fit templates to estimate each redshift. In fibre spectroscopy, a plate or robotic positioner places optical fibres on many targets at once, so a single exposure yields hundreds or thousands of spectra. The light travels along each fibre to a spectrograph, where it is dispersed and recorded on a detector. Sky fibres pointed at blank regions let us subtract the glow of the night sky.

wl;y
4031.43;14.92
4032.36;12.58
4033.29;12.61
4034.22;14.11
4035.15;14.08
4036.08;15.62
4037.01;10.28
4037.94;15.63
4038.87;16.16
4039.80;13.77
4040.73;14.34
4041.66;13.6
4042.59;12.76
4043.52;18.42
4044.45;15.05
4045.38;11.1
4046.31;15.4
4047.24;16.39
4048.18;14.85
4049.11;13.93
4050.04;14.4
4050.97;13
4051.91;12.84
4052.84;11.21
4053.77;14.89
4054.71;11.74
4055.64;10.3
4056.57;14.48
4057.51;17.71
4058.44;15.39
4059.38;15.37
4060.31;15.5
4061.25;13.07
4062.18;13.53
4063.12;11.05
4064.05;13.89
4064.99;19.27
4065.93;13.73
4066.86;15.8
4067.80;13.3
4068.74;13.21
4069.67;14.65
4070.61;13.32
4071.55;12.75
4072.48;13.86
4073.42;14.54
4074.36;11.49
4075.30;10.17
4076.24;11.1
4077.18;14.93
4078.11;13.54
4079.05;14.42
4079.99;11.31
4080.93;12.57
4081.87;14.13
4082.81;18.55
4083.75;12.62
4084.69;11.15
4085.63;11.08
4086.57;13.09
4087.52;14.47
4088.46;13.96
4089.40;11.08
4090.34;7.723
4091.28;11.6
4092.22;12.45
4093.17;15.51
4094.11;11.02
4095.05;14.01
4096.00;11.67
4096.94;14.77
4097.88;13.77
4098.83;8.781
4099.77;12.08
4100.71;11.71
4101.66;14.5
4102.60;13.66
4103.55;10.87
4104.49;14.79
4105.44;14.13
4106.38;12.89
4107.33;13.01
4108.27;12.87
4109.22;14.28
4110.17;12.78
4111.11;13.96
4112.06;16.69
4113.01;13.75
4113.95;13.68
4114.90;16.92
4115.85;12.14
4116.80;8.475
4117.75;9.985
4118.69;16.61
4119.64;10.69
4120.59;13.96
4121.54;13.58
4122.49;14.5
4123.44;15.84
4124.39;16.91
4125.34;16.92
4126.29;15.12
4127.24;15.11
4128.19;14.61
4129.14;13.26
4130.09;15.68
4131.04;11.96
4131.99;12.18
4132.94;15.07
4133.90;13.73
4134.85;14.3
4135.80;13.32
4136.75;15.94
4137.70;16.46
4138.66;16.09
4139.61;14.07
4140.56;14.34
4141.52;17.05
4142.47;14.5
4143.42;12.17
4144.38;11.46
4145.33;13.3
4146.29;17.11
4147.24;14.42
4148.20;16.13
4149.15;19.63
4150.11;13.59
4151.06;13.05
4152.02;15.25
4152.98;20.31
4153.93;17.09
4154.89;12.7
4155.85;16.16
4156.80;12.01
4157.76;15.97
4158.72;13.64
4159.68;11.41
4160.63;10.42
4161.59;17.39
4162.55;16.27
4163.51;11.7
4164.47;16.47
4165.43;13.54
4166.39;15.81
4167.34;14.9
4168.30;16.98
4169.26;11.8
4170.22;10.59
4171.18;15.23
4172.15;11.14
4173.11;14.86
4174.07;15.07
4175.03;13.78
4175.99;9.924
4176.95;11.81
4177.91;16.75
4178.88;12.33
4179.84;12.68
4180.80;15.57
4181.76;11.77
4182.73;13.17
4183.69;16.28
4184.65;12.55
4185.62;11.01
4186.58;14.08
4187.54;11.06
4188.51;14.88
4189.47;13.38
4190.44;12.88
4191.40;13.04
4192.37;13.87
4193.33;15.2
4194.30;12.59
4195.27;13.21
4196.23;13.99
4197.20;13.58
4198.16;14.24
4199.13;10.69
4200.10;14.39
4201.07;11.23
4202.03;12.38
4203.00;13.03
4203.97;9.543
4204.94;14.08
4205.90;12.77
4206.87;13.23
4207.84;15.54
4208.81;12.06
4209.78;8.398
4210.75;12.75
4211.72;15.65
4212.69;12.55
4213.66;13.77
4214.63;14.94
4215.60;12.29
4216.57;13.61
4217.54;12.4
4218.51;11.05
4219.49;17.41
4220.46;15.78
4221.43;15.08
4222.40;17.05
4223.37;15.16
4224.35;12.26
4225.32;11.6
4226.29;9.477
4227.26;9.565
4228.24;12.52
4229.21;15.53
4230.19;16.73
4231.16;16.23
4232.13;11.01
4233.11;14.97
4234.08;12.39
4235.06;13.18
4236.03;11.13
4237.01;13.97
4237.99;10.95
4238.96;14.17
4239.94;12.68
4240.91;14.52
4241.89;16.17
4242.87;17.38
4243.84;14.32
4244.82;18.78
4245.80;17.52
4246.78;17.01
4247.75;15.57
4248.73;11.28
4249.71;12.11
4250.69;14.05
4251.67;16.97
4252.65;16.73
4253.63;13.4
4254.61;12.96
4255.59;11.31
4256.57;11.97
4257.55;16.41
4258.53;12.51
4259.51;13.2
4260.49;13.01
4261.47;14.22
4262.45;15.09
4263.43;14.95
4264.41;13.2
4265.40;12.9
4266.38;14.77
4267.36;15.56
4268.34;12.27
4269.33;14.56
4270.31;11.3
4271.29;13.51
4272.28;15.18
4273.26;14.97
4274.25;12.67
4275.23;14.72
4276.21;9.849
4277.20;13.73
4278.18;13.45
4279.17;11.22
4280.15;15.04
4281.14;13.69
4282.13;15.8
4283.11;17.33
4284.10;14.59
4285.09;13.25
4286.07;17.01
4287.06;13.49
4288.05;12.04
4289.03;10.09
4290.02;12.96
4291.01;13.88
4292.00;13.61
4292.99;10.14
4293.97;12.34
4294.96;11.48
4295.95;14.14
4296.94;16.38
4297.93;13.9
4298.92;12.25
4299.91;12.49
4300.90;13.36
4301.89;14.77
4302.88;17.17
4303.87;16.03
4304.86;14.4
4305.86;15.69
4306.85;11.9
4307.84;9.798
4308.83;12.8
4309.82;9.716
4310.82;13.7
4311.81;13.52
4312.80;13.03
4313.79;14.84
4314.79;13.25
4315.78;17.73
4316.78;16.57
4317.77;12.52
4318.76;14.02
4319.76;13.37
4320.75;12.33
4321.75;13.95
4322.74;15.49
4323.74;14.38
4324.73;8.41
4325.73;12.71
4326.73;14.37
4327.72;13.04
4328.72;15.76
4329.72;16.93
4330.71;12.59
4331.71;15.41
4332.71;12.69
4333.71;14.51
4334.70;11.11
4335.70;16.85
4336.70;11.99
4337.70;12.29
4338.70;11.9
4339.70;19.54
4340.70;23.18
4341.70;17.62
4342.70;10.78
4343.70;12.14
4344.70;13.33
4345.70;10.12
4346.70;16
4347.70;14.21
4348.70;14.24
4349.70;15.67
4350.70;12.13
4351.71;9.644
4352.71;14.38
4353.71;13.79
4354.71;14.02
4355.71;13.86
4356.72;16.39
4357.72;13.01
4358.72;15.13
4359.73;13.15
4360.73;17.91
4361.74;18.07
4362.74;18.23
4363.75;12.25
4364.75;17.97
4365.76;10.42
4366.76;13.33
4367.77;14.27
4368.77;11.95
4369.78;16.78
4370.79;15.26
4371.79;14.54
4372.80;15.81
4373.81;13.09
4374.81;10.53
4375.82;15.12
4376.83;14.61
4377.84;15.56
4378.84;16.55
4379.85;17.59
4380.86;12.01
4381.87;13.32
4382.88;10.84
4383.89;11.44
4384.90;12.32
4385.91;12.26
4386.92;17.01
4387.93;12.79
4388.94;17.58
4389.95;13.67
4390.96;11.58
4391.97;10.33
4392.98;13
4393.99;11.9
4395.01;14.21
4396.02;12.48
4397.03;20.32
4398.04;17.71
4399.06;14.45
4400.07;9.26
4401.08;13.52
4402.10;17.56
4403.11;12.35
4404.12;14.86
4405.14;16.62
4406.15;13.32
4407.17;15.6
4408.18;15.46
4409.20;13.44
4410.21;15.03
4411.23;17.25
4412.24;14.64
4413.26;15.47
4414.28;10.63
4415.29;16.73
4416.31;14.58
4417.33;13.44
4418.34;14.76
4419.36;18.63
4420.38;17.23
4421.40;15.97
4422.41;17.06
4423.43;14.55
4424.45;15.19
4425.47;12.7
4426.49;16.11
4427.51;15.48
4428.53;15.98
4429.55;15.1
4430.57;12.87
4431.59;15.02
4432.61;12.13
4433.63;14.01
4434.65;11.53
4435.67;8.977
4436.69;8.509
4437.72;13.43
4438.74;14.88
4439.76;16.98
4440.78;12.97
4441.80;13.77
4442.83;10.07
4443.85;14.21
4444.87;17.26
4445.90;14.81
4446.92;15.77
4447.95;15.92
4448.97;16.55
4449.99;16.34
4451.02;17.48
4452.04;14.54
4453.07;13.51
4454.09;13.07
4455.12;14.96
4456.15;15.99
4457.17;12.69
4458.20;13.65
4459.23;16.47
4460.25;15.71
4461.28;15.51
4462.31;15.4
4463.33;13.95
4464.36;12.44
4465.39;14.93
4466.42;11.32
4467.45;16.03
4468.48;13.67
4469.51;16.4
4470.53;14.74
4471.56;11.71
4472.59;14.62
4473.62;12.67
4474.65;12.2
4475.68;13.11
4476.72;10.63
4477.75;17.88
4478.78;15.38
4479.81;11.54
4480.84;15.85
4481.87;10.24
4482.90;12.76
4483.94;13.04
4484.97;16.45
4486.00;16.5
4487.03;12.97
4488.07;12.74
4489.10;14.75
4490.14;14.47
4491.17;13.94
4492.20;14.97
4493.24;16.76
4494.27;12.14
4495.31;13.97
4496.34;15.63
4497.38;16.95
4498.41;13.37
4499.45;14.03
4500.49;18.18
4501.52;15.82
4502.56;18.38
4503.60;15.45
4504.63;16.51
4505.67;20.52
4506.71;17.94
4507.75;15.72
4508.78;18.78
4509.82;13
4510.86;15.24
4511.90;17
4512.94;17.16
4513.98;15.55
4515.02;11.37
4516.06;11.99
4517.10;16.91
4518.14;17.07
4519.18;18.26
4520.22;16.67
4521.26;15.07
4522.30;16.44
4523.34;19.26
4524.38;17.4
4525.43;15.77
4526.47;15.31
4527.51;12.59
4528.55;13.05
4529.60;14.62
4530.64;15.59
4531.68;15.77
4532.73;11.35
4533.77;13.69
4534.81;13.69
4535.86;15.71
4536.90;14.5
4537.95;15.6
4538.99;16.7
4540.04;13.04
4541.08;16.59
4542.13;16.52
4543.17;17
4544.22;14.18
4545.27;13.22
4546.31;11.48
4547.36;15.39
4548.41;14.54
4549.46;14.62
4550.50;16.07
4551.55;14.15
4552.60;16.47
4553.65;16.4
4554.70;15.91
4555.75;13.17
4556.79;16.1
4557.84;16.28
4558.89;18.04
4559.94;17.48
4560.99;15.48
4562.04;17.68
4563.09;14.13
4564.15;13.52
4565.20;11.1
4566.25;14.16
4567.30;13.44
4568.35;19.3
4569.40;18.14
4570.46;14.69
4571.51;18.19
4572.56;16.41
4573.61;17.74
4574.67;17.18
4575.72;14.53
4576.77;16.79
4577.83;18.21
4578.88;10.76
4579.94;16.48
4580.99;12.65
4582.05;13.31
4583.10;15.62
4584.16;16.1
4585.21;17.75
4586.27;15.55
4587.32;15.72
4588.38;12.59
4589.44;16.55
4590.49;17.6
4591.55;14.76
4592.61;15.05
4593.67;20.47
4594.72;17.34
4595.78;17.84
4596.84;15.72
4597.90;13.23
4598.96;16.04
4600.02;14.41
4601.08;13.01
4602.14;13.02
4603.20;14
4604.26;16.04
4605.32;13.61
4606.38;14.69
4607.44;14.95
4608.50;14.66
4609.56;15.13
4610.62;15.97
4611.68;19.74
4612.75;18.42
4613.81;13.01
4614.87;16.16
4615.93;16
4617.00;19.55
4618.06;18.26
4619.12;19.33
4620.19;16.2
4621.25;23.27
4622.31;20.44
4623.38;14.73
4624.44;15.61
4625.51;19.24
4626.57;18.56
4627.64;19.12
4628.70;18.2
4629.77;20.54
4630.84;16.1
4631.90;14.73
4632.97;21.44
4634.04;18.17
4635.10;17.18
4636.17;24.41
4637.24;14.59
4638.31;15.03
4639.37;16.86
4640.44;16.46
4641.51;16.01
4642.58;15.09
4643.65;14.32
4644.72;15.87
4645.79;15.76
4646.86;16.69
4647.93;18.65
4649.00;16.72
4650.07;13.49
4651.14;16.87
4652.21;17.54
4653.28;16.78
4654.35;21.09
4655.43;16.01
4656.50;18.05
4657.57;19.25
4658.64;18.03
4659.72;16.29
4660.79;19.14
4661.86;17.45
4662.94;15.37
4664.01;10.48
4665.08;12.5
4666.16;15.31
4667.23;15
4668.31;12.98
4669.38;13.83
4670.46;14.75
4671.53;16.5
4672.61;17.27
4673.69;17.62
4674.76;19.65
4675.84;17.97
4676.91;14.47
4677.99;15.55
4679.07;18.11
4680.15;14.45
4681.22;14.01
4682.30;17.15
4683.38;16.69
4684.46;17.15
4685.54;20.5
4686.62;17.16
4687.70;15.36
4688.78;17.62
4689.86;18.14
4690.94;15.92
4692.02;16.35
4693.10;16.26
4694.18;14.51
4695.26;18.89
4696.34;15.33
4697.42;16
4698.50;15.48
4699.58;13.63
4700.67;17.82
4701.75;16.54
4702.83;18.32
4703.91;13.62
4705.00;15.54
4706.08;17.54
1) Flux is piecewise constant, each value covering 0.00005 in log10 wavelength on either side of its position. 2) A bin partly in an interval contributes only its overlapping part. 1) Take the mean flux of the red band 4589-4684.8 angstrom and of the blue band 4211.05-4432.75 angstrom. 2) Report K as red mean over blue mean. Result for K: 1.2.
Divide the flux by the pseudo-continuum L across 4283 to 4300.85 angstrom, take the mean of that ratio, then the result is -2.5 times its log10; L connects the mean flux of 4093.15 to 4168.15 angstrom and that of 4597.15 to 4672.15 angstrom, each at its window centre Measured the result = 0.12 mag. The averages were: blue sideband 14.1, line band 13.3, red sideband 16.5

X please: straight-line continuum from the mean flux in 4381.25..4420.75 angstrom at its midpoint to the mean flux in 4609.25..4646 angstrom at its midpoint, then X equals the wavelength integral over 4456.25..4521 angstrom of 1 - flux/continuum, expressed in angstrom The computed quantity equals 2.7 angstrom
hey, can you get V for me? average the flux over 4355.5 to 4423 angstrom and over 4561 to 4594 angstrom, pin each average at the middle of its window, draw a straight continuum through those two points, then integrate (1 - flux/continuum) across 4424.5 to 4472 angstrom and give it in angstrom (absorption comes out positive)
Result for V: 2.0 angstrom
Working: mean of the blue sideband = 14.5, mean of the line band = 14.3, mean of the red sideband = 15.6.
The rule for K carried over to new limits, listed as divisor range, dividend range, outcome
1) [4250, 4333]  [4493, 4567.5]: 1.12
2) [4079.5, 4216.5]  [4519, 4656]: 1.18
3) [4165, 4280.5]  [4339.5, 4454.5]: 1.06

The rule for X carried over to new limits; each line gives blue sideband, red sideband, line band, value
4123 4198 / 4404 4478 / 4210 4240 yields 1.75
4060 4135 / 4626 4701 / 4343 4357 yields 1.31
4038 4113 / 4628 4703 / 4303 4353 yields 3.28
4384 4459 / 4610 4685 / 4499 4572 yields 0.38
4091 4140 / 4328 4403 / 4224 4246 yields 0.33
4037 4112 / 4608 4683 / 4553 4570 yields 0.73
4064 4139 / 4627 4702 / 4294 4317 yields 1.35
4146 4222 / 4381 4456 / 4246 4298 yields 0.85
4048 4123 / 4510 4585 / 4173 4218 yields 2.10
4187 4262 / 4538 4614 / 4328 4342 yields -0.87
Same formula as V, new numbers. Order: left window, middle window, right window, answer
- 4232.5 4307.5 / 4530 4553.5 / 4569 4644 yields 1.7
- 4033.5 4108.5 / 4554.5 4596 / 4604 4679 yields 1.5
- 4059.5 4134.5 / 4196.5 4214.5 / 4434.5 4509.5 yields 1.2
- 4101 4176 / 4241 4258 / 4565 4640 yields -0.2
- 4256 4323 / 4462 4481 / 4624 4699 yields 1.6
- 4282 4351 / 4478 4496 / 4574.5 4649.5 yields 1.5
